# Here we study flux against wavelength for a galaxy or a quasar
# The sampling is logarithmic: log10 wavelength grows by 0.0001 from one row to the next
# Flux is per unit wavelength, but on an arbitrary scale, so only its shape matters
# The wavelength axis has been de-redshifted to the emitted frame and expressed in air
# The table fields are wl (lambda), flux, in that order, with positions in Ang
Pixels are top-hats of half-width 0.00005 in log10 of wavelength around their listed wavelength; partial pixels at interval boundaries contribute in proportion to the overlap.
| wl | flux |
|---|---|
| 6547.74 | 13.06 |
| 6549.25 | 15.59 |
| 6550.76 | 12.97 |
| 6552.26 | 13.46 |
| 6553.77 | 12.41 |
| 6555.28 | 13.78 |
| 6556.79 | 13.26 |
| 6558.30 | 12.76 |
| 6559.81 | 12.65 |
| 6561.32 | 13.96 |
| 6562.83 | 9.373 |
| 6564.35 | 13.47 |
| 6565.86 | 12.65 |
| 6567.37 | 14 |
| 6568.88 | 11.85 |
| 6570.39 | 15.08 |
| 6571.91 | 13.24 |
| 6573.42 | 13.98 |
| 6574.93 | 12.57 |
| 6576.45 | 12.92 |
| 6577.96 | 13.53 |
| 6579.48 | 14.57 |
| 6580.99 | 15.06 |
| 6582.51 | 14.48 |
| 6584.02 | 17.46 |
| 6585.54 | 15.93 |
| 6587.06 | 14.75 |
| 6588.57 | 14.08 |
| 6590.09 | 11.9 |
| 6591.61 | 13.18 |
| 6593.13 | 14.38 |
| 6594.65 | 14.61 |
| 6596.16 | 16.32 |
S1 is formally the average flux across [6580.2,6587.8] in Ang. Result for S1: 15.5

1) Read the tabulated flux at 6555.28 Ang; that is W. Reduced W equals 13.78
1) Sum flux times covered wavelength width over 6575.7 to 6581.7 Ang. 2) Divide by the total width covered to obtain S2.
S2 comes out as 14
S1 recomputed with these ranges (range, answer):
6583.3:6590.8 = 14.8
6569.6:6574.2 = 14.1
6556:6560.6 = 12.9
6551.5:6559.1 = 13.1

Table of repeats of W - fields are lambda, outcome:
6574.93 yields 12.57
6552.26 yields 13.46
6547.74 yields 13.06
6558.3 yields 12.76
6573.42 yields 13.98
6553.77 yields 12.41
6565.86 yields 12.65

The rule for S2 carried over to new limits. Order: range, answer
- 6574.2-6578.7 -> 13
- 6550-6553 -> 13.2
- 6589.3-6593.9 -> 13.1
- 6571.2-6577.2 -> 13.2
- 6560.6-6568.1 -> 12.7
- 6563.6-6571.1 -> 13.4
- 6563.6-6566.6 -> 13.1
